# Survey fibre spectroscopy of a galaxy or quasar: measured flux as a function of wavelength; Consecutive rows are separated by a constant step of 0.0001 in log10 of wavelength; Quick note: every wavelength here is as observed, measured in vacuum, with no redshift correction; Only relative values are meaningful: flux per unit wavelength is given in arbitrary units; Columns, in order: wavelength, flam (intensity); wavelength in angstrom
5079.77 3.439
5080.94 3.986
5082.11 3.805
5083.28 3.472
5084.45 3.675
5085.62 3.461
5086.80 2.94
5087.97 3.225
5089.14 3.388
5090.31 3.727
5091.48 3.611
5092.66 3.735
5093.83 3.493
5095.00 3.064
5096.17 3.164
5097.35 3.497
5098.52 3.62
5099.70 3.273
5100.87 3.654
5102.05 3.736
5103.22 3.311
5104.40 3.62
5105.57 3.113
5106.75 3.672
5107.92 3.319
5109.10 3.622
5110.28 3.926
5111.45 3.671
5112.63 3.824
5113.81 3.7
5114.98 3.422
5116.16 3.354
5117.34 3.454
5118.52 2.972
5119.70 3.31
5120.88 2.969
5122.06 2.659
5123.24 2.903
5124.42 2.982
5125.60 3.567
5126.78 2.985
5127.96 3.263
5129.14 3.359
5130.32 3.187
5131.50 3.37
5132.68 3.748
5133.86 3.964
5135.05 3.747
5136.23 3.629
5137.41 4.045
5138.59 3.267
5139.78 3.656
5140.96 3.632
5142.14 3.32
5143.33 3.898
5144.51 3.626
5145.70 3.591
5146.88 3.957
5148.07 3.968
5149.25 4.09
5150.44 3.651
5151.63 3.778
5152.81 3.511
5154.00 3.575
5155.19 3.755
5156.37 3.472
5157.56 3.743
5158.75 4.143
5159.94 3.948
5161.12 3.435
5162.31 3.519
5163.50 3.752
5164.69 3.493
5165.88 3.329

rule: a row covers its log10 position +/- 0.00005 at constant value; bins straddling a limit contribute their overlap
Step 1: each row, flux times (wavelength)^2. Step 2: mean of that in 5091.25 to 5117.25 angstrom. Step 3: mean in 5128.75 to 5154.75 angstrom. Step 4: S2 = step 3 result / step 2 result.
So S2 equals 1.1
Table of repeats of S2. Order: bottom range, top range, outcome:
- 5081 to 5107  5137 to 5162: 1.09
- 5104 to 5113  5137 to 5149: 1.05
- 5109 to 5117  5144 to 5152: 1.06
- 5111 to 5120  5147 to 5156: 1.10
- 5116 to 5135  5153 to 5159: 1.15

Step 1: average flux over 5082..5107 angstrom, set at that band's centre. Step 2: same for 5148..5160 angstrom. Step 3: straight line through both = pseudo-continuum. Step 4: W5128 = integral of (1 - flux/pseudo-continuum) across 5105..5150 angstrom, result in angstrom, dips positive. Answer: 1.7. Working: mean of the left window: 3.46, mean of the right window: 3.77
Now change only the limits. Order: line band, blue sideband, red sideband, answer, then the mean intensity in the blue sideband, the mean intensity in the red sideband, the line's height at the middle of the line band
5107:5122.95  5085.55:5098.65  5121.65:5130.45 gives -0.9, 3.4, 3.12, 3.21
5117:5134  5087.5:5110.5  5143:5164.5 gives 1.8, 3.48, 3.74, 3.61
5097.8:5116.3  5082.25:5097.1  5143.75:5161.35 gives -0.2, 3.43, 3.76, 3.52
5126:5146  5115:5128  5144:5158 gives -0.7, 3.13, 3.73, 3.42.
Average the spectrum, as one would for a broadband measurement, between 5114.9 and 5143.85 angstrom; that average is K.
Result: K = 3.38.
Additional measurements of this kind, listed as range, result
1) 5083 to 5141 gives 3.44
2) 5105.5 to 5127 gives 3.35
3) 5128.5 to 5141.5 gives 3.6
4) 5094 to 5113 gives 3.5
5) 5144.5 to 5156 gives 3.75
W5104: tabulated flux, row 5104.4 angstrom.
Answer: 3.62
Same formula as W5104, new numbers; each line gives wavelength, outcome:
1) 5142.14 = 3.32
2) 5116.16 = 3.354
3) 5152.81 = 3.511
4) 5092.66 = 3.735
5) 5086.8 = 2.94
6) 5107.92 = 3.319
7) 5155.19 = 3.755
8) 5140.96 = 3.632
